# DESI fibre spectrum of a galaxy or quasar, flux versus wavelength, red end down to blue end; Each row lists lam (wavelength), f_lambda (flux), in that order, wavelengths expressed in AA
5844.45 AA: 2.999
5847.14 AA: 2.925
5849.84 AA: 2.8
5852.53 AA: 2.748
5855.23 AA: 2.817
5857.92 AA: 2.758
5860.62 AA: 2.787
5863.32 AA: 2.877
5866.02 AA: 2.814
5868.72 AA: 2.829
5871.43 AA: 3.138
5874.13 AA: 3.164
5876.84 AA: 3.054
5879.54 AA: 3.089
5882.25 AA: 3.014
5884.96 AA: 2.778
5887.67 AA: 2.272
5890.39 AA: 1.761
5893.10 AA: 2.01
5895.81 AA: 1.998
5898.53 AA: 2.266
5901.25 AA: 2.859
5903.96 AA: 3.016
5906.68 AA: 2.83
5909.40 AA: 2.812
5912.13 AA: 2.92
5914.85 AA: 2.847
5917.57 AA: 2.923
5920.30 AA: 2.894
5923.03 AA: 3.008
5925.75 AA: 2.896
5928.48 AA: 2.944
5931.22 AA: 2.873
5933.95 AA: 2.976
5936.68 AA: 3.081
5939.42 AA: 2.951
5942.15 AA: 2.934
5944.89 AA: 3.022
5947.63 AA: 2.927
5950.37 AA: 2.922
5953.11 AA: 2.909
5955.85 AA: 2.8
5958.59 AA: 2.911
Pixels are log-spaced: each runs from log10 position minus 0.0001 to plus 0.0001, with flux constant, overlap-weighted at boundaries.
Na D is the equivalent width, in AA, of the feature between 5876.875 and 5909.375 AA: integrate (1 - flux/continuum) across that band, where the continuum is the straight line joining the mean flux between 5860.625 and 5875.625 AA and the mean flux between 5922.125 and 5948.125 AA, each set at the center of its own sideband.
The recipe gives 4.2 AA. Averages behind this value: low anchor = 2.95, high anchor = 2.96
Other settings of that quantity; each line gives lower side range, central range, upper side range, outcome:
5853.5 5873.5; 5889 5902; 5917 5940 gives 3.4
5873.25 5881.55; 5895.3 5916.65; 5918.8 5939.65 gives 2.0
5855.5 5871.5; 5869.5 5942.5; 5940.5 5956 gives 2.5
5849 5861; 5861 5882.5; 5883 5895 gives -4.1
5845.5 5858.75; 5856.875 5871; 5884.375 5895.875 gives -1.3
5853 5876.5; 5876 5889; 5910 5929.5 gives 0.3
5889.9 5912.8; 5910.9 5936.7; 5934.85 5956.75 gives -1.9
